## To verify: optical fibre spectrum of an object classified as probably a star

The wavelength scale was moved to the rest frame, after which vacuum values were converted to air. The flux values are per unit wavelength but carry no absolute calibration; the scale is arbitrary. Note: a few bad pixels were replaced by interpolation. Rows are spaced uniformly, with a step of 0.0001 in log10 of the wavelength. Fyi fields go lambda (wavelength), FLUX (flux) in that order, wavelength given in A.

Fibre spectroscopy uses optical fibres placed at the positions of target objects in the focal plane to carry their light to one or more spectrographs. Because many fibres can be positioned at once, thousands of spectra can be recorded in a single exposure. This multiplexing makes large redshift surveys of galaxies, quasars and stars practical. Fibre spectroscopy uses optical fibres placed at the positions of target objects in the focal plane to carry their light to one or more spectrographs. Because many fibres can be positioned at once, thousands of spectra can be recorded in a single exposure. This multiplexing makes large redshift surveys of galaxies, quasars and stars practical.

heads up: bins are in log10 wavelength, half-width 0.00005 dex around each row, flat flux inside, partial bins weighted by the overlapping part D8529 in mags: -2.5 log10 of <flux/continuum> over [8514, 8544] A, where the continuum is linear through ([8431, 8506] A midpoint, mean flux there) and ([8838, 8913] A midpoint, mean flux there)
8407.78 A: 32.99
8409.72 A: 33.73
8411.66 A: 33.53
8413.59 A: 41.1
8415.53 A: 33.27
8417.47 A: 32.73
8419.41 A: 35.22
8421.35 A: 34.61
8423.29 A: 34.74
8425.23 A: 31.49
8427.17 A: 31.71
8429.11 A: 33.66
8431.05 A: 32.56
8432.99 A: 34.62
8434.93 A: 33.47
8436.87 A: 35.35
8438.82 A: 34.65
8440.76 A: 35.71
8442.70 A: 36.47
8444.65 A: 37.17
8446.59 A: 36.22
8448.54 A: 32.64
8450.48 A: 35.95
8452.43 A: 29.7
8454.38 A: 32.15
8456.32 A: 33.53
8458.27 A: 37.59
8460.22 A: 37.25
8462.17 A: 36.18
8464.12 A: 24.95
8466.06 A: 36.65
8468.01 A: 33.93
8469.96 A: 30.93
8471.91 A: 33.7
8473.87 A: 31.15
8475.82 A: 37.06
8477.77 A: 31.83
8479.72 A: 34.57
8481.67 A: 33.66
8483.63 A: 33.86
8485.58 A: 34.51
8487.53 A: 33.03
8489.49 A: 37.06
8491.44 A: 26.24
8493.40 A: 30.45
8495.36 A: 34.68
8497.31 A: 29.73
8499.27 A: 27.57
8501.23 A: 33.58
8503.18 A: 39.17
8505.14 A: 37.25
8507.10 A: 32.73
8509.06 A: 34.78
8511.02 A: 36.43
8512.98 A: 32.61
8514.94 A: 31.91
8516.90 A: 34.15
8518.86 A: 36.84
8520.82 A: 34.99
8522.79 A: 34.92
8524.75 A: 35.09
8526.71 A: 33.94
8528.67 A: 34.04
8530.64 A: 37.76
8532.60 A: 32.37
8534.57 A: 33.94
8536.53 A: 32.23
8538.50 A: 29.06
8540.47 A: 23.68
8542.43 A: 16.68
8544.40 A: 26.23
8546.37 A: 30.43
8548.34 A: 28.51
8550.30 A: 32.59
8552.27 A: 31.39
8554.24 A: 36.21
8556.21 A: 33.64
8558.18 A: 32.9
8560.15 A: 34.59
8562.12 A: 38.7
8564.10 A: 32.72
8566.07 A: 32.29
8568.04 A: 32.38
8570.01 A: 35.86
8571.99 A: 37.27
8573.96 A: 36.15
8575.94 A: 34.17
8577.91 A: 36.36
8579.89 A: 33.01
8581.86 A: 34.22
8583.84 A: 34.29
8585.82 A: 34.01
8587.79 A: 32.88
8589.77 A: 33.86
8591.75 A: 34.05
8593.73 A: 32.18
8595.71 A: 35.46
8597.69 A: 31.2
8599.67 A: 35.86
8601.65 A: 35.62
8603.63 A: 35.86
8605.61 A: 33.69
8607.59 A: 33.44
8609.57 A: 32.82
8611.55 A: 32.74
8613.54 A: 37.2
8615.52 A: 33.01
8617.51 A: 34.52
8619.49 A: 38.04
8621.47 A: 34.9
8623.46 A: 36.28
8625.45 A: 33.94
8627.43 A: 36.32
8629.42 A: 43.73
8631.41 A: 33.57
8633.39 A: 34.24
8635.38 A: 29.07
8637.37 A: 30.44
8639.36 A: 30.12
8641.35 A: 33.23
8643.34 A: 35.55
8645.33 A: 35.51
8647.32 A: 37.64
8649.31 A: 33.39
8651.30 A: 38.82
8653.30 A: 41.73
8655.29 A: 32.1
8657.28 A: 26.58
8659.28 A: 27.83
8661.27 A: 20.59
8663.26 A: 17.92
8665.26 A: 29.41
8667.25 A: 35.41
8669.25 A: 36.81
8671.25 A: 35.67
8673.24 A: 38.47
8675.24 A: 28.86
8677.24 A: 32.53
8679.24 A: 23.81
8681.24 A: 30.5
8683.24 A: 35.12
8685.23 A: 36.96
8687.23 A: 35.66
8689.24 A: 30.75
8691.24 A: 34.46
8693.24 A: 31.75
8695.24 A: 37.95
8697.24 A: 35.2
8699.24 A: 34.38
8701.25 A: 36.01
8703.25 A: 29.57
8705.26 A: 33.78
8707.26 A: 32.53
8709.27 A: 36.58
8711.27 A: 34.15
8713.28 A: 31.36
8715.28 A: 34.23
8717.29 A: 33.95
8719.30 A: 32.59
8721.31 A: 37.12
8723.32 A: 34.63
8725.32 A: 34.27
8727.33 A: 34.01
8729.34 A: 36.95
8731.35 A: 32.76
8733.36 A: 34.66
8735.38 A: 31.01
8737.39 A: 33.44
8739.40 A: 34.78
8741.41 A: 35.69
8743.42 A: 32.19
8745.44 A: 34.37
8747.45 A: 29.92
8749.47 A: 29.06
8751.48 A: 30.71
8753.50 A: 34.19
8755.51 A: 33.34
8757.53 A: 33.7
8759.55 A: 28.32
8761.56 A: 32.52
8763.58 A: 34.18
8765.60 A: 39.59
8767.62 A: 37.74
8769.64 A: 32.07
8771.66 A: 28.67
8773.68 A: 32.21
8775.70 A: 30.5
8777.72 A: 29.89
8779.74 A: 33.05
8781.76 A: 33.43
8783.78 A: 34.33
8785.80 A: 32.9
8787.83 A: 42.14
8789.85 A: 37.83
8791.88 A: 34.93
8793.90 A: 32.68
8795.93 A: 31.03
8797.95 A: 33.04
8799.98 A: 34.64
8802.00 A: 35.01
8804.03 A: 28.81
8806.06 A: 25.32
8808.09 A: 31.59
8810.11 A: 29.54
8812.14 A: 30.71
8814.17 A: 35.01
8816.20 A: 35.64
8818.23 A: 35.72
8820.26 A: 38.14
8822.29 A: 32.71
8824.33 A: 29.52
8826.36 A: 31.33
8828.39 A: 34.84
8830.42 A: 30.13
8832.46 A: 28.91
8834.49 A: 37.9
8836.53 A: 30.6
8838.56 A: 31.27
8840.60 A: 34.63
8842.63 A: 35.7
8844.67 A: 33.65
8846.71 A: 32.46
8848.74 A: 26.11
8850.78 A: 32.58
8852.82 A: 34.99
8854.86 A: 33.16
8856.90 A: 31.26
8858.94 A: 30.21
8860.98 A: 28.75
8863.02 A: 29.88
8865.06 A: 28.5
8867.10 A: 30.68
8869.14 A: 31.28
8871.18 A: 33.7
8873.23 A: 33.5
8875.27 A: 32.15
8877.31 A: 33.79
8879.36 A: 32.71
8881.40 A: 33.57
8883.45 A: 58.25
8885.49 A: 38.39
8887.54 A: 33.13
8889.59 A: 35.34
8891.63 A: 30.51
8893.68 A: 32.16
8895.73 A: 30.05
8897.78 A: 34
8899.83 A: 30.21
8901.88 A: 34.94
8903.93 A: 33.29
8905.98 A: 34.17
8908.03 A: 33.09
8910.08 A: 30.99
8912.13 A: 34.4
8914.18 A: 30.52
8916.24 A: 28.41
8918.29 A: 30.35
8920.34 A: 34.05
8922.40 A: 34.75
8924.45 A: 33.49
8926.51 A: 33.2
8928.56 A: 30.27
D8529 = 0.06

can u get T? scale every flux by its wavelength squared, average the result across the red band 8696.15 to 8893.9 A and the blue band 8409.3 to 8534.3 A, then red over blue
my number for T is 1.1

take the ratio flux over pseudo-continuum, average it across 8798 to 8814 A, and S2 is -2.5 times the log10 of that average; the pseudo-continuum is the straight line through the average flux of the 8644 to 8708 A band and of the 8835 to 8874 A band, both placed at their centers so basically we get 0.031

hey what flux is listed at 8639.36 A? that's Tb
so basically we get 30.12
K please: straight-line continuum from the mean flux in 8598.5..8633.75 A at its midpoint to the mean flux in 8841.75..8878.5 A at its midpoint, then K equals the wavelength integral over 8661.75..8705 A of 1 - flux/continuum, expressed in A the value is 2.2 A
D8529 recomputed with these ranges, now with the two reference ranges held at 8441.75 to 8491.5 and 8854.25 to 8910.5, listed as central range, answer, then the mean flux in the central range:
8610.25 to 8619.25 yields -0.029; 34.6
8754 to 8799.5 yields -0.004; 33.6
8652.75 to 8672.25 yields 0.118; 30.2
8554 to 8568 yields -0.014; 34.2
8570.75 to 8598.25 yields -0.017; 34.3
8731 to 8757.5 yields 0.023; 32.8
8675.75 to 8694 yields 0.042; 32.3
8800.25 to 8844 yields 0.027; 32.6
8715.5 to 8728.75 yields -0.031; 34.5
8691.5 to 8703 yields -0.035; 34.7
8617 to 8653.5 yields -0.048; 35.2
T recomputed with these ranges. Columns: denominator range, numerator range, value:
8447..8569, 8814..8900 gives 1.09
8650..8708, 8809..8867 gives 1.03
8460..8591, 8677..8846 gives 1.06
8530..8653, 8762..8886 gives 1.04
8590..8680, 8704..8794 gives 1.03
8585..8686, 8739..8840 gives 1.02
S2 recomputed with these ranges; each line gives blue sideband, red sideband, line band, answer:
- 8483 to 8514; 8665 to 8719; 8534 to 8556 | 0.14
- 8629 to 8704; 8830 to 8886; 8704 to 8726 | -0.04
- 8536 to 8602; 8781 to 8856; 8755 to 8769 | -0.04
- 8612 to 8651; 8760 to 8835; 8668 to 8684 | 0.05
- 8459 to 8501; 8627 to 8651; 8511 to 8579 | 0.02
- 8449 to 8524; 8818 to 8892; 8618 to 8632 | -0.10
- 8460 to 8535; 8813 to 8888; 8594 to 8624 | -0.03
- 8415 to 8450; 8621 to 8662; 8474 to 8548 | 0.05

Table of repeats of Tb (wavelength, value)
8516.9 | 34.15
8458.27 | 37.59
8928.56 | 30.27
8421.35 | 34.61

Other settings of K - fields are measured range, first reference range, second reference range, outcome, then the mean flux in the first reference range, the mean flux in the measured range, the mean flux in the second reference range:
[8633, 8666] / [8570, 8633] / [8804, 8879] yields 2.82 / 34.9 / 31.4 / 32.1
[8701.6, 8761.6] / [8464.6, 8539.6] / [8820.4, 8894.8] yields -0.02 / 33.6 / 33.3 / 33.1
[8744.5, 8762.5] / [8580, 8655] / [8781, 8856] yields 0.96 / 34.6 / 31.8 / 33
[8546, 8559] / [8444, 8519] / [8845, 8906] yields 0.47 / 33.6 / 32.3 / 33.1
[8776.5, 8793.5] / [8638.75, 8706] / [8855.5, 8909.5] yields -0.82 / 32.8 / 34.7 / 33.3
